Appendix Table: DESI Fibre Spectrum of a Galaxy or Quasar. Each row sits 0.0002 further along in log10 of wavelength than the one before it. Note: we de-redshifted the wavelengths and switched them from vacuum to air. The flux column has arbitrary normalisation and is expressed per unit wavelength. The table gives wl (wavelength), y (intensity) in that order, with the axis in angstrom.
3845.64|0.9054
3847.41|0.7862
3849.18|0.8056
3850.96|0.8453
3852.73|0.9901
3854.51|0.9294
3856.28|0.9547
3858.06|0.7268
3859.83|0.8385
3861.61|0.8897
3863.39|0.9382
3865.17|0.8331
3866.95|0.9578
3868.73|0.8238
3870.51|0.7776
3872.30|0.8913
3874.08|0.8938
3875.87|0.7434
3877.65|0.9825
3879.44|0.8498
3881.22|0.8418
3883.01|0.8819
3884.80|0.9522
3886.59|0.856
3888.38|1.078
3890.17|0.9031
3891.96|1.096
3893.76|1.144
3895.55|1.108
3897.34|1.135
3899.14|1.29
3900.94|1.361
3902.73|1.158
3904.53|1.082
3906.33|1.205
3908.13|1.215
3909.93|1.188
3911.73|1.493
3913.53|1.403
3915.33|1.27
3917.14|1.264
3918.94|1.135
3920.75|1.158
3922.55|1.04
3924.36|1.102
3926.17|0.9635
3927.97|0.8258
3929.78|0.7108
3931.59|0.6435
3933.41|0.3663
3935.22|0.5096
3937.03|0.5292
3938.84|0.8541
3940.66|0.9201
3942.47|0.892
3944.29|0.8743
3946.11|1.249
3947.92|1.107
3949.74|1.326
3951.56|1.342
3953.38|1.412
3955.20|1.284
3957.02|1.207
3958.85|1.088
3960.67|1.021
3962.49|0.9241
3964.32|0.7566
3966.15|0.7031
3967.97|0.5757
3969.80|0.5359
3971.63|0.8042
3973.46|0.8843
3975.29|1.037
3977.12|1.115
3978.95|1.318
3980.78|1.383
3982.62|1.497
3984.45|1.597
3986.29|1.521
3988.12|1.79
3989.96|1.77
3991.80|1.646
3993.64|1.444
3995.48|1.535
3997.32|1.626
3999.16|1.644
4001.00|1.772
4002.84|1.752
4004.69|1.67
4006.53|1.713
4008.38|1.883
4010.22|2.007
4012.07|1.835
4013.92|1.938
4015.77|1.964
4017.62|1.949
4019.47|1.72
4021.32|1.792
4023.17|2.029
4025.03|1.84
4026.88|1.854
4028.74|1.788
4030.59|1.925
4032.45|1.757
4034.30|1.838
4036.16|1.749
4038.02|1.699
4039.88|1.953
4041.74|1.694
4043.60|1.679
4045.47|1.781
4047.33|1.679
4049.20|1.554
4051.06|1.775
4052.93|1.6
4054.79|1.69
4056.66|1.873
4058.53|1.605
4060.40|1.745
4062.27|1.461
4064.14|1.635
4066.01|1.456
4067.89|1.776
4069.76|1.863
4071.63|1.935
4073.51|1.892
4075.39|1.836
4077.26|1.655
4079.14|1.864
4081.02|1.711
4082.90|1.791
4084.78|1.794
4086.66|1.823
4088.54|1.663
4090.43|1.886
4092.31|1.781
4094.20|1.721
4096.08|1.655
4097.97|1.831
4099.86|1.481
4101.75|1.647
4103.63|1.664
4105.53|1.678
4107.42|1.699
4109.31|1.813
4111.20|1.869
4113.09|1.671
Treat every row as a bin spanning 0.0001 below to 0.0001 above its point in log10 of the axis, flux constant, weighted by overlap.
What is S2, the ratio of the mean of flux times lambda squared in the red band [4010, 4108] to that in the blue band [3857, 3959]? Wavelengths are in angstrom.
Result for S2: 1.88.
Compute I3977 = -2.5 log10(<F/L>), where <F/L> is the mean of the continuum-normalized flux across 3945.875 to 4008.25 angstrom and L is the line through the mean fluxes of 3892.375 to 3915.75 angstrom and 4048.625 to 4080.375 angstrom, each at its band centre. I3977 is 0.12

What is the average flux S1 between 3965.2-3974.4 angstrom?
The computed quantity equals 0.702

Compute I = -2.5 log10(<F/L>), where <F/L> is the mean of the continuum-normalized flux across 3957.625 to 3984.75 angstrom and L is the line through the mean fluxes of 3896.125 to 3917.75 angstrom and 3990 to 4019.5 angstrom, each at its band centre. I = 0.50 mag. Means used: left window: 1.25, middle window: 1.01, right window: 1.76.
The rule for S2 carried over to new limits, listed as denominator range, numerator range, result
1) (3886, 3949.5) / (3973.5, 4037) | 1.71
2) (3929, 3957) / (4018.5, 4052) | 1.97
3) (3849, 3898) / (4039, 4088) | 2.08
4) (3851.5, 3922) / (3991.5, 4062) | 1.83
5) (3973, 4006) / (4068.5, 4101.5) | 1.23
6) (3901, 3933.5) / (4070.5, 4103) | 1.76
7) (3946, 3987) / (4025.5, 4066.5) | 1.61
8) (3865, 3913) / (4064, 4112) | 1.87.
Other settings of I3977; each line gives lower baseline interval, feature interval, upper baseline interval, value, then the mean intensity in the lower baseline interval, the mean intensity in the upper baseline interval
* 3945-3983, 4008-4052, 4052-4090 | -0.230 mag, 1.07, 1.74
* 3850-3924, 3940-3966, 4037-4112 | 0.169 mag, 1.03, 1.73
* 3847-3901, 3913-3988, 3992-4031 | 0.333 mag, 0.934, 1.79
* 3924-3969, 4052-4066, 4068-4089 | 0.019 mag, 0.925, 1.81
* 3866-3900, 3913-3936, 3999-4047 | 0.255 mag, 0.958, 1.82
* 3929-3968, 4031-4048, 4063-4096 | -0.170 mag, 0.931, 1.76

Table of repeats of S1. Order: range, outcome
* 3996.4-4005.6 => 1.69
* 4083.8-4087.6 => 1.81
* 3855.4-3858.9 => 0.841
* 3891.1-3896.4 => 1.12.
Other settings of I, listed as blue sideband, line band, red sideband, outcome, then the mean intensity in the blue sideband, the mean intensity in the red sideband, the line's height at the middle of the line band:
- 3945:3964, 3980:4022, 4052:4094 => -0.220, 1.18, 1.74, 1.4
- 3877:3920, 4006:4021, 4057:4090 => -0.223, 1.12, 1.74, 1.53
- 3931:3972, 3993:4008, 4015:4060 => -0.176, 0.913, 1.78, 1.41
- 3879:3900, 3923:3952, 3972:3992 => 0.344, 1.01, 1.39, 1.21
